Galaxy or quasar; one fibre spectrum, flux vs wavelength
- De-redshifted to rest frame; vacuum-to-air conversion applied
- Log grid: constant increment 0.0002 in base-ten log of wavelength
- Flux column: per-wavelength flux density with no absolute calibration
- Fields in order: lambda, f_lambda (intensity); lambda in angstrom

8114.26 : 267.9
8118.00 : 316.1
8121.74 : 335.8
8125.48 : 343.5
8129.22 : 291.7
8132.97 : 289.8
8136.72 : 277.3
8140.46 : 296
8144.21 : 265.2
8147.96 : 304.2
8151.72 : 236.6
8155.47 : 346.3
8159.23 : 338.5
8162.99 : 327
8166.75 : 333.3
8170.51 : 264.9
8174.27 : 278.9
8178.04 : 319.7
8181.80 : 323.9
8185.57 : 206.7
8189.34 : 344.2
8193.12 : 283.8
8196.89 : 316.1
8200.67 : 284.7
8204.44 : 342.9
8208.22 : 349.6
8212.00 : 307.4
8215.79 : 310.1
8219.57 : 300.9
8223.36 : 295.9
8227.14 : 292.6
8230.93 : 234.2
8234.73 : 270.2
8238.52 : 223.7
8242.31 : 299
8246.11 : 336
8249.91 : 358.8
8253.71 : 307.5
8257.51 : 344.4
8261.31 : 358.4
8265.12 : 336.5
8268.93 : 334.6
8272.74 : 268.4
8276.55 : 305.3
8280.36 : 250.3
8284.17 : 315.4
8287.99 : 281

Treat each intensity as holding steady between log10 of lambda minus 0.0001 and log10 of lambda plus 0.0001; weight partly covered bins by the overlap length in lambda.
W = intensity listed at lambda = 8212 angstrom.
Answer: 307.4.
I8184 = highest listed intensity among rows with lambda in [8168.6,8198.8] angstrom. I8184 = 344.2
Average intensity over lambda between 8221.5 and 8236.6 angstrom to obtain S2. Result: 273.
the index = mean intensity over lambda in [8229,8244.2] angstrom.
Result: 257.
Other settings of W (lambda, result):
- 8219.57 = 300.9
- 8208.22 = 349.6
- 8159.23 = 338.5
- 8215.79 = 310.1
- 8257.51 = 344.4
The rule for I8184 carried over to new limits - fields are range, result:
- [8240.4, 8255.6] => 358.8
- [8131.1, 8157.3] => 346.3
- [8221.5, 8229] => 295.9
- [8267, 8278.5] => 334.6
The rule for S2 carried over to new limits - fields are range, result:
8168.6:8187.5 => 279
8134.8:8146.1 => 280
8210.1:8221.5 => 306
